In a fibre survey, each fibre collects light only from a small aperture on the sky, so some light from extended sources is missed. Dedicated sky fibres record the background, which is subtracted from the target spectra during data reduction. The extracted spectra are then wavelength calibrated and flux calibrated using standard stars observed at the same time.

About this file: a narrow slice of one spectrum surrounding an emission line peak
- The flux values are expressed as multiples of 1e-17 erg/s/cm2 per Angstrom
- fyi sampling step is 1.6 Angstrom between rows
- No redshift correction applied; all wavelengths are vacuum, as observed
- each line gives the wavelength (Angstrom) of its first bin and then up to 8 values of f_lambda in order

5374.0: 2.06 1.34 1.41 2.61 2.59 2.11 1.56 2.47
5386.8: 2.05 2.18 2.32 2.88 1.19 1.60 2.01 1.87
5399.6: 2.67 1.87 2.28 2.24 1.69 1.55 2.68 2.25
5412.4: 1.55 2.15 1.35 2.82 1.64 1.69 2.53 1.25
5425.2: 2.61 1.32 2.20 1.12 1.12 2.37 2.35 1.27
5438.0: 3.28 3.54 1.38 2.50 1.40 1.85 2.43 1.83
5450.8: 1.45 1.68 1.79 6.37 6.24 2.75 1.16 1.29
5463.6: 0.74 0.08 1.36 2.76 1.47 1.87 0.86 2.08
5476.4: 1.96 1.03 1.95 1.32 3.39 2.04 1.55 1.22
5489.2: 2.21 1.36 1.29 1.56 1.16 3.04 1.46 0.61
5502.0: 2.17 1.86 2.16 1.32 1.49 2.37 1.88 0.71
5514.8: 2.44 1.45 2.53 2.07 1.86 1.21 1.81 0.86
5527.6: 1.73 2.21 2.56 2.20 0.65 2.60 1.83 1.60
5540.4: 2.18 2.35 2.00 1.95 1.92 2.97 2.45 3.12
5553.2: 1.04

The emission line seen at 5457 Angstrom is H-beta 4861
